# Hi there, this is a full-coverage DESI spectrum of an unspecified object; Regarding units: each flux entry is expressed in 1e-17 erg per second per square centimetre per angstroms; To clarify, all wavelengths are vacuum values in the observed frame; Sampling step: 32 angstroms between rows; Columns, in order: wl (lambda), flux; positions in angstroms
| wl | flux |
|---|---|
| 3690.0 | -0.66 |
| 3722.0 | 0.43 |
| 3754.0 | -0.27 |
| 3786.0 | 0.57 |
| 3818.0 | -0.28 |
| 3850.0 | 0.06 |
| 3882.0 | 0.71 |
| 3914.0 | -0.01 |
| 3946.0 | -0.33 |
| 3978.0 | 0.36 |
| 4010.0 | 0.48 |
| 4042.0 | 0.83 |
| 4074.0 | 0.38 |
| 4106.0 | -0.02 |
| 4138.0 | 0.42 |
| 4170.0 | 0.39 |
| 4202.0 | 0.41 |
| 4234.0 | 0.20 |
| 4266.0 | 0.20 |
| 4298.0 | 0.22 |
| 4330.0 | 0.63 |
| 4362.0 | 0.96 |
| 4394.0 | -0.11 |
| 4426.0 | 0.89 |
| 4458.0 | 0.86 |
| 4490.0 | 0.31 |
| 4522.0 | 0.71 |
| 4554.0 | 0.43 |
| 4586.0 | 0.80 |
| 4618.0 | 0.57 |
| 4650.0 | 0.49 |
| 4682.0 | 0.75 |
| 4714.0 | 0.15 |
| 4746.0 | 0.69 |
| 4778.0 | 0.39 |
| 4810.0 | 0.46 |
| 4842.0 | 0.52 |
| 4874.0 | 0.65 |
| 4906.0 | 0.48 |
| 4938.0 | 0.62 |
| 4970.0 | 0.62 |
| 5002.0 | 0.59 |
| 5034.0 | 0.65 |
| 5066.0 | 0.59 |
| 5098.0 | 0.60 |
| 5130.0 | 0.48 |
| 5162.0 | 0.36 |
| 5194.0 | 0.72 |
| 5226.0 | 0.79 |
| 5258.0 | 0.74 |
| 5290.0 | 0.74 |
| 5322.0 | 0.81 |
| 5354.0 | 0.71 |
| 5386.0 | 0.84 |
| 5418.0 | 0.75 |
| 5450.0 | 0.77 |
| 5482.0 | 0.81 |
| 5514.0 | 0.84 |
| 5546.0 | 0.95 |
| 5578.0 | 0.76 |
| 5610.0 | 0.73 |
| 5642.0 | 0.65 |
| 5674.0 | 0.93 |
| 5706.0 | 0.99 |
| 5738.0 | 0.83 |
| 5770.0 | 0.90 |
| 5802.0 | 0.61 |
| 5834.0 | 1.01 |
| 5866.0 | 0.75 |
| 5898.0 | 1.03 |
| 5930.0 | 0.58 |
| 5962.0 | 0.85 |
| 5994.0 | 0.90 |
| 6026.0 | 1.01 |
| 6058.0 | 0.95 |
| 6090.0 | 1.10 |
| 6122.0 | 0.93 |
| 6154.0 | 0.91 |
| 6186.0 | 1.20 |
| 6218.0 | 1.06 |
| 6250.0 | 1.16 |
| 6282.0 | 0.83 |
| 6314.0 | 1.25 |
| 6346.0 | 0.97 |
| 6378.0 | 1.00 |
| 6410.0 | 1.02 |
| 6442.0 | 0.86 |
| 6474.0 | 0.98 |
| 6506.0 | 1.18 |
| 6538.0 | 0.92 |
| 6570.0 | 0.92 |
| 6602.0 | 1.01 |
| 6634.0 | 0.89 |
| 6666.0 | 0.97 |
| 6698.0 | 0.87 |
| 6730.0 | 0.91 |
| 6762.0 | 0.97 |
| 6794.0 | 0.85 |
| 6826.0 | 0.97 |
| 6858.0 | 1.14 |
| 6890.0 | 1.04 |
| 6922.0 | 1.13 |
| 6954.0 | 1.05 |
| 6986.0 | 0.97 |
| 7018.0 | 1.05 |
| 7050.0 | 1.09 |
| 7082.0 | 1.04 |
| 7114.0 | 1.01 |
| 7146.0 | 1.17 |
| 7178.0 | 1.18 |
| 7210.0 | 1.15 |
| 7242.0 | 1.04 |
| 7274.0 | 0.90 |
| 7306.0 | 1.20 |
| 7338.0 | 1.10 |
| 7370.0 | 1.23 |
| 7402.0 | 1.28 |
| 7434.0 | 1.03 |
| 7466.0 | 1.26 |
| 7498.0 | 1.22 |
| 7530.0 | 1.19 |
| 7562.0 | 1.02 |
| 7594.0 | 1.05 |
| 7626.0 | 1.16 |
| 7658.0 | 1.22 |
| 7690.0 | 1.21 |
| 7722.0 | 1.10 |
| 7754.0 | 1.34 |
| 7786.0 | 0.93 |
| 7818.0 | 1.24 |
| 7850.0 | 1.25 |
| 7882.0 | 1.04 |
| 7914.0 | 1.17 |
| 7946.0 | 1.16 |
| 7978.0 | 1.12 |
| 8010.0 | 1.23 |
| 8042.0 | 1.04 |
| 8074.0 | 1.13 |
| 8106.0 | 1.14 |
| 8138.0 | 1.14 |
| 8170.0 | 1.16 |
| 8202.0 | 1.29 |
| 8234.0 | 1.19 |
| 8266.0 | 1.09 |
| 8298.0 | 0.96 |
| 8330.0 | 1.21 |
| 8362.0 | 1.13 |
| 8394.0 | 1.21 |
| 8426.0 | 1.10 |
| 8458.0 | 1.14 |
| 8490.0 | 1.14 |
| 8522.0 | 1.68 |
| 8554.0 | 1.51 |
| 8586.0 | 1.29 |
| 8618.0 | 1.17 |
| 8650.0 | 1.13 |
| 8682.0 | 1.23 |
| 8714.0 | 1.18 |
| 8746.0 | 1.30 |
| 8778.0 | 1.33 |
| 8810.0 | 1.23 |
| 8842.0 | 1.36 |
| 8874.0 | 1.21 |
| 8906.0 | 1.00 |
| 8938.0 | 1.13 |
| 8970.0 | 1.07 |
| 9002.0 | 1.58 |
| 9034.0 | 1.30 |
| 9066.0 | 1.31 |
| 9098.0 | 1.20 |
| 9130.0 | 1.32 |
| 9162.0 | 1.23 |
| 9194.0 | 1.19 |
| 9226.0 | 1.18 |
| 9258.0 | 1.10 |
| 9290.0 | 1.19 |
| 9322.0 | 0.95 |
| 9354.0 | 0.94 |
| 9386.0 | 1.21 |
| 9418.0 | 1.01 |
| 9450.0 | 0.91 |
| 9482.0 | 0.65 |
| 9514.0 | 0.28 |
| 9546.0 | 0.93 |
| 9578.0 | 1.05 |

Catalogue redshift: 0.30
